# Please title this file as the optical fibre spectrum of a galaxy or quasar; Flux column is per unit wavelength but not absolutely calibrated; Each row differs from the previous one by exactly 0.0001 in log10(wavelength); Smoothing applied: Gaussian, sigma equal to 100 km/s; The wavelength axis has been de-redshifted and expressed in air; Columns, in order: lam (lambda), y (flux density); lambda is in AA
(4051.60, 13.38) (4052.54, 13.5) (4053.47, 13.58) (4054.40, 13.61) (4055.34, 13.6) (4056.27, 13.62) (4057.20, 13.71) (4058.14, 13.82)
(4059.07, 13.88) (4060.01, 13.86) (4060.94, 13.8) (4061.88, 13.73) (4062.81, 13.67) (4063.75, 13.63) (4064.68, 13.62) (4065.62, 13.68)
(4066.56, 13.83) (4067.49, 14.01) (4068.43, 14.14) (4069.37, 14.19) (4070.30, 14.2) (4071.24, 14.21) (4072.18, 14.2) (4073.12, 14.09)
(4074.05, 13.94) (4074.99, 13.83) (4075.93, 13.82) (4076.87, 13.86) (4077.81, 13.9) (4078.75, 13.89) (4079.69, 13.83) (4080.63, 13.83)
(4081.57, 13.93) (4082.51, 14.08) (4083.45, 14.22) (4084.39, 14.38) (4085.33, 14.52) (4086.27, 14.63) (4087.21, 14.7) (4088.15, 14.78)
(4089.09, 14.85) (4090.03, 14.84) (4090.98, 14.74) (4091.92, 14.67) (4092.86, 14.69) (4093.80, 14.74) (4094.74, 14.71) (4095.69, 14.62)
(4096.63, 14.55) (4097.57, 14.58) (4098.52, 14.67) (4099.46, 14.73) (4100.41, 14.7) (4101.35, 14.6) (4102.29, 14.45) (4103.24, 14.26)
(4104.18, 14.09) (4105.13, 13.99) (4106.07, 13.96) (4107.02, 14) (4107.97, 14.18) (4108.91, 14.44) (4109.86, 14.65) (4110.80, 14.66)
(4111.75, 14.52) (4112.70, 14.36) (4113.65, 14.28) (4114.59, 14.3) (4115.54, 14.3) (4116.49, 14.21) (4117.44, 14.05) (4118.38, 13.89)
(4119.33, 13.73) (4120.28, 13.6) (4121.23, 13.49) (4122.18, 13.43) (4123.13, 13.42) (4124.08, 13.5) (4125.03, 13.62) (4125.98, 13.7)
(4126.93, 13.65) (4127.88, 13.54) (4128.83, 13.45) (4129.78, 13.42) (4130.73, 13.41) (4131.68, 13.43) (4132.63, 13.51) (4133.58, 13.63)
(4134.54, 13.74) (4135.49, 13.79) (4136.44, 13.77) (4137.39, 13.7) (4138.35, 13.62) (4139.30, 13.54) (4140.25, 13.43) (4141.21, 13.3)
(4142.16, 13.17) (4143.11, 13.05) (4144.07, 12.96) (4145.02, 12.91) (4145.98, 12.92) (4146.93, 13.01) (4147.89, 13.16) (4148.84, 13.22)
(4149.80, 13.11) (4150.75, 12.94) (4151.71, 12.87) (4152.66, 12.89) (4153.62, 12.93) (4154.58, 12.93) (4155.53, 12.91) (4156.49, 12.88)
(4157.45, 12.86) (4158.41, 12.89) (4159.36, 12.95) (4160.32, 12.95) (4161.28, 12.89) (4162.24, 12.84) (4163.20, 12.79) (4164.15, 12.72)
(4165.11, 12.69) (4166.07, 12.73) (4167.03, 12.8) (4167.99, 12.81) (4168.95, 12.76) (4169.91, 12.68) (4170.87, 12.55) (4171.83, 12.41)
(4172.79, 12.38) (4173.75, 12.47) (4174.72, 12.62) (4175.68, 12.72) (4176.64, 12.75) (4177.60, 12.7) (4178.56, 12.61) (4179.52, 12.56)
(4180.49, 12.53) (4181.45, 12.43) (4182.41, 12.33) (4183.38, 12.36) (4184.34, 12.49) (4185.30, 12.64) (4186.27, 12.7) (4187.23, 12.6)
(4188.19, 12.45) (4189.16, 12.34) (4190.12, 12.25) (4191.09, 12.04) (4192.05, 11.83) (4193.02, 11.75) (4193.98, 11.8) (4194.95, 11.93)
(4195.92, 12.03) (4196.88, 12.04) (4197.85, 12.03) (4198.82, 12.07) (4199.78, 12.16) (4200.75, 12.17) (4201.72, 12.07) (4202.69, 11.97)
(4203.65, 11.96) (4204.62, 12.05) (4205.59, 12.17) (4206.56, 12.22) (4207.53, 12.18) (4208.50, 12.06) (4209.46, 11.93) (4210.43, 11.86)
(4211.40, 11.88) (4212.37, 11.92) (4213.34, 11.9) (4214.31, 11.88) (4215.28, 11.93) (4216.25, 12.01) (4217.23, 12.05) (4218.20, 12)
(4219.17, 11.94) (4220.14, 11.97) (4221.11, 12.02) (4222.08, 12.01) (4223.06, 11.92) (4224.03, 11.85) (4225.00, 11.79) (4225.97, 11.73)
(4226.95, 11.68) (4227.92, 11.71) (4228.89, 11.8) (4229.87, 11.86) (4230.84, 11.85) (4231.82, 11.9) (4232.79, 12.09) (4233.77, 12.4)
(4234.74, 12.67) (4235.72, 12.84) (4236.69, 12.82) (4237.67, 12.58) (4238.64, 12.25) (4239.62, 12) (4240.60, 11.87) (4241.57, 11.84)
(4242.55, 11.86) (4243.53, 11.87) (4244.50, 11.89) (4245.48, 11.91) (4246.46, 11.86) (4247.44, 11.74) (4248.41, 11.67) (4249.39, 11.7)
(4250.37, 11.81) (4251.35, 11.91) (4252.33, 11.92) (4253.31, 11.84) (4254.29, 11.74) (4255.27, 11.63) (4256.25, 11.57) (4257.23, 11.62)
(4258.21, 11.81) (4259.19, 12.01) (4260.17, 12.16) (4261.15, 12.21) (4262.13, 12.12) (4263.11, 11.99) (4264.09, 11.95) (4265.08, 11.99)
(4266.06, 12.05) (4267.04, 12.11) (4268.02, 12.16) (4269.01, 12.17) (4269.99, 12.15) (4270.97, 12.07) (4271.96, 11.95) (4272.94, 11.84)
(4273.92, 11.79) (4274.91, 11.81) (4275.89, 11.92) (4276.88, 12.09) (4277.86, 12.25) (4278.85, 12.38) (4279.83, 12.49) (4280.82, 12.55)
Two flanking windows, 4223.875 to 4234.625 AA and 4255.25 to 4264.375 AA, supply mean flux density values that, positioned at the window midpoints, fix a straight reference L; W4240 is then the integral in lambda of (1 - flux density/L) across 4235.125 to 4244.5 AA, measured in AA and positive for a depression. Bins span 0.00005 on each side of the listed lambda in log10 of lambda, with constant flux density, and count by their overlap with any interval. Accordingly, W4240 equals -0.2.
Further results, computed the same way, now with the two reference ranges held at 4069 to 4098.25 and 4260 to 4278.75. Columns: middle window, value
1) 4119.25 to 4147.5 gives 0.6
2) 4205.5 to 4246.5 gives 1.8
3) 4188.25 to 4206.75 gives 1.3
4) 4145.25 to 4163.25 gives 0.7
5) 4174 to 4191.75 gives 0.8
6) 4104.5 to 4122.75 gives -0.2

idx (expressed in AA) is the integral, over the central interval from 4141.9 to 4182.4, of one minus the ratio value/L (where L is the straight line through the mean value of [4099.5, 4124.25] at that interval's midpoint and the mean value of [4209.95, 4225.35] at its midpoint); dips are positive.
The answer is 0.88 AA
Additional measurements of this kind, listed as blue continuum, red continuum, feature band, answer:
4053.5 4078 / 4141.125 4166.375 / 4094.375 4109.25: -1.0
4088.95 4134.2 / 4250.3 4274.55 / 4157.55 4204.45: 2.4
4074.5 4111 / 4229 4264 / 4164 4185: 0.8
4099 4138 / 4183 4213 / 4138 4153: 0.2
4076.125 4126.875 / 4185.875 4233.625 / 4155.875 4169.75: 0.2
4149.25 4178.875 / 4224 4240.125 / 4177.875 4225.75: 1.1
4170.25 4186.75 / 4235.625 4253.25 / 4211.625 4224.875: 0.3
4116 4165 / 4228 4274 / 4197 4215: 0.7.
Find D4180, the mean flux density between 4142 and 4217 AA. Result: 12.5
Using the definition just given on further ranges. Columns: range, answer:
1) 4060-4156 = 13.9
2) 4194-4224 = 12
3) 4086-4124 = 14.3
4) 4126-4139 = 13.6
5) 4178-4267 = 12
